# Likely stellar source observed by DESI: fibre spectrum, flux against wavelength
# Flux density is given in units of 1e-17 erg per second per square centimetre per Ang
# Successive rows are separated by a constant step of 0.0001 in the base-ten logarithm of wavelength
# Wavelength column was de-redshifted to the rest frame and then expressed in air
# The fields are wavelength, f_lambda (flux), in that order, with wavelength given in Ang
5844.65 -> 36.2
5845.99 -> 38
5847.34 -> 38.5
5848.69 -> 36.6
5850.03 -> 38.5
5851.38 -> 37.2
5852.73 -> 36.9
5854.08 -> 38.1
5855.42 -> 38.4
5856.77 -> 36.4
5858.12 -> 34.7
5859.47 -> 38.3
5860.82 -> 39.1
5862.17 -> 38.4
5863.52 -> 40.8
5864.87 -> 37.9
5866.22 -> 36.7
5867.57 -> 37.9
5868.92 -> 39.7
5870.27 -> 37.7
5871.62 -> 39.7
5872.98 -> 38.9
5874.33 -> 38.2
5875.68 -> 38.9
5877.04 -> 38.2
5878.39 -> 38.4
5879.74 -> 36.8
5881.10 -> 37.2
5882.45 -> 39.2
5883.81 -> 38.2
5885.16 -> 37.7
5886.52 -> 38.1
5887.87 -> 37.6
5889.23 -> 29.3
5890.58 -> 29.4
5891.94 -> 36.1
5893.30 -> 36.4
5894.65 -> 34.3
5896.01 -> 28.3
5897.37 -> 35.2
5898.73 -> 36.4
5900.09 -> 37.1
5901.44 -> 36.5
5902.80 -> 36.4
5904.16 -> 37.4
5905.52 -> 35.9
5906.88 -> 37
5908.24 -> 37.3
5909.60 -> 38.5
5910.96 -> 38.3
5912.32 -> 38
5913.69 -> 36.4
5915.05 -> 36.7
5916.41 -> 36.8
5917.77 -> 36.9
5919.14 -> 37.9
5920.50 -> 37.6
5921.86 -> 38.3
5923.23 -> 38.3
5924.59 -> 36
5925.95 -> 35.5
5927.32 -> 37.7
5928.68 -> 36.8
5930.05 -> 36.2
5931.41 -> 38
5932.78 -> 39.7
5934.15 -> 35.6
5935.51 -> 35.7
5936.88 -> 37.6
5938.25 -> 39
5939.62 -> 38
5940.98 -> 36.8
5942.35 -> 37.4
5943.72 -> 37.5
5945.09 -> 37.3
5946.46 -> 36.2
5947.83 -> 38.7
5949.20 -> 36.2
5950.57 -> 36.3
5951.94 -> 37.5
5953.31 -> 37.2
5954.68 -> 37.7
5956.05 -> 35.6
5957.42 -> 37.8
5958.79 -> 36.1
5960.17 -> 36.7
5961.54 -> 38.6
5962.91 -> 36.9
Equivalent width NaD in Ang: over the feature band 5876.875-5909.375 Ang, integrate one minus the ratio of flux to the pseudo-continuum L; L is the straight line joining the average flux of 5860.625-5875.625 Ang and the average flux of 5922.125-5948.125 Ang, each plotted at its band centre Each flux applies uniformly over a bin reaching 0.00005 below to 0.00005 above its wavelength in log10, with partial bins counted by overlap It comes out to 1.8 Ang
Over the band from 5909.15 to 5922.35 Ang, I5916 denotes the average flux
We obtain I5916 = 37.5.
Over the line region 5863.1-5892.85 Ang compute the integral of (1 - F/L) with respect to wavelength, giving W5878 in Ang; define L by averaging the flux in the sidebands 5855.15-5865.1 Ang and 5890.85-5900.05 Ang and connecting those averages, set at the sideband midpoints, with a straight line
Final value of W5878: -1.0 Ang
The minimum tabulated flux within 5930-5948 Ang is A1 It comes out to 35.6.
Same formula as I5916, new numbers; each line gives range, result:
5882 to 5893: 35.6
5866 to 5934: 36.9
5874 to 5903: 36.1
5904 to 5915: 37.3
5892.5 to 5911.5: 36.1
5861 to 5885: 38.4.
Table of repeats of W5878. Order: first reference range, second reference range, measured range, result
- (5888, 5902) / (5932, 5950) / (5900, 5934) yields -1.55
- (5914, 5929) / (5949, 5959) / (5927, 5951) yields -0.17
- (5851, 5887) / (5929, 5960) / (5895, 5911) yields 0.67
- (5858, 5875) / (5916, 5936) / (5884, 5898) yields 1.30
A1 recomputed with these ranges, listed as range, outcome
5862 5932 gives 28.3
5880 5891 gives 29.3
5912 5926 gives 35.5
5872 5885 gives 36.8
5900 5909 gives 35.9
